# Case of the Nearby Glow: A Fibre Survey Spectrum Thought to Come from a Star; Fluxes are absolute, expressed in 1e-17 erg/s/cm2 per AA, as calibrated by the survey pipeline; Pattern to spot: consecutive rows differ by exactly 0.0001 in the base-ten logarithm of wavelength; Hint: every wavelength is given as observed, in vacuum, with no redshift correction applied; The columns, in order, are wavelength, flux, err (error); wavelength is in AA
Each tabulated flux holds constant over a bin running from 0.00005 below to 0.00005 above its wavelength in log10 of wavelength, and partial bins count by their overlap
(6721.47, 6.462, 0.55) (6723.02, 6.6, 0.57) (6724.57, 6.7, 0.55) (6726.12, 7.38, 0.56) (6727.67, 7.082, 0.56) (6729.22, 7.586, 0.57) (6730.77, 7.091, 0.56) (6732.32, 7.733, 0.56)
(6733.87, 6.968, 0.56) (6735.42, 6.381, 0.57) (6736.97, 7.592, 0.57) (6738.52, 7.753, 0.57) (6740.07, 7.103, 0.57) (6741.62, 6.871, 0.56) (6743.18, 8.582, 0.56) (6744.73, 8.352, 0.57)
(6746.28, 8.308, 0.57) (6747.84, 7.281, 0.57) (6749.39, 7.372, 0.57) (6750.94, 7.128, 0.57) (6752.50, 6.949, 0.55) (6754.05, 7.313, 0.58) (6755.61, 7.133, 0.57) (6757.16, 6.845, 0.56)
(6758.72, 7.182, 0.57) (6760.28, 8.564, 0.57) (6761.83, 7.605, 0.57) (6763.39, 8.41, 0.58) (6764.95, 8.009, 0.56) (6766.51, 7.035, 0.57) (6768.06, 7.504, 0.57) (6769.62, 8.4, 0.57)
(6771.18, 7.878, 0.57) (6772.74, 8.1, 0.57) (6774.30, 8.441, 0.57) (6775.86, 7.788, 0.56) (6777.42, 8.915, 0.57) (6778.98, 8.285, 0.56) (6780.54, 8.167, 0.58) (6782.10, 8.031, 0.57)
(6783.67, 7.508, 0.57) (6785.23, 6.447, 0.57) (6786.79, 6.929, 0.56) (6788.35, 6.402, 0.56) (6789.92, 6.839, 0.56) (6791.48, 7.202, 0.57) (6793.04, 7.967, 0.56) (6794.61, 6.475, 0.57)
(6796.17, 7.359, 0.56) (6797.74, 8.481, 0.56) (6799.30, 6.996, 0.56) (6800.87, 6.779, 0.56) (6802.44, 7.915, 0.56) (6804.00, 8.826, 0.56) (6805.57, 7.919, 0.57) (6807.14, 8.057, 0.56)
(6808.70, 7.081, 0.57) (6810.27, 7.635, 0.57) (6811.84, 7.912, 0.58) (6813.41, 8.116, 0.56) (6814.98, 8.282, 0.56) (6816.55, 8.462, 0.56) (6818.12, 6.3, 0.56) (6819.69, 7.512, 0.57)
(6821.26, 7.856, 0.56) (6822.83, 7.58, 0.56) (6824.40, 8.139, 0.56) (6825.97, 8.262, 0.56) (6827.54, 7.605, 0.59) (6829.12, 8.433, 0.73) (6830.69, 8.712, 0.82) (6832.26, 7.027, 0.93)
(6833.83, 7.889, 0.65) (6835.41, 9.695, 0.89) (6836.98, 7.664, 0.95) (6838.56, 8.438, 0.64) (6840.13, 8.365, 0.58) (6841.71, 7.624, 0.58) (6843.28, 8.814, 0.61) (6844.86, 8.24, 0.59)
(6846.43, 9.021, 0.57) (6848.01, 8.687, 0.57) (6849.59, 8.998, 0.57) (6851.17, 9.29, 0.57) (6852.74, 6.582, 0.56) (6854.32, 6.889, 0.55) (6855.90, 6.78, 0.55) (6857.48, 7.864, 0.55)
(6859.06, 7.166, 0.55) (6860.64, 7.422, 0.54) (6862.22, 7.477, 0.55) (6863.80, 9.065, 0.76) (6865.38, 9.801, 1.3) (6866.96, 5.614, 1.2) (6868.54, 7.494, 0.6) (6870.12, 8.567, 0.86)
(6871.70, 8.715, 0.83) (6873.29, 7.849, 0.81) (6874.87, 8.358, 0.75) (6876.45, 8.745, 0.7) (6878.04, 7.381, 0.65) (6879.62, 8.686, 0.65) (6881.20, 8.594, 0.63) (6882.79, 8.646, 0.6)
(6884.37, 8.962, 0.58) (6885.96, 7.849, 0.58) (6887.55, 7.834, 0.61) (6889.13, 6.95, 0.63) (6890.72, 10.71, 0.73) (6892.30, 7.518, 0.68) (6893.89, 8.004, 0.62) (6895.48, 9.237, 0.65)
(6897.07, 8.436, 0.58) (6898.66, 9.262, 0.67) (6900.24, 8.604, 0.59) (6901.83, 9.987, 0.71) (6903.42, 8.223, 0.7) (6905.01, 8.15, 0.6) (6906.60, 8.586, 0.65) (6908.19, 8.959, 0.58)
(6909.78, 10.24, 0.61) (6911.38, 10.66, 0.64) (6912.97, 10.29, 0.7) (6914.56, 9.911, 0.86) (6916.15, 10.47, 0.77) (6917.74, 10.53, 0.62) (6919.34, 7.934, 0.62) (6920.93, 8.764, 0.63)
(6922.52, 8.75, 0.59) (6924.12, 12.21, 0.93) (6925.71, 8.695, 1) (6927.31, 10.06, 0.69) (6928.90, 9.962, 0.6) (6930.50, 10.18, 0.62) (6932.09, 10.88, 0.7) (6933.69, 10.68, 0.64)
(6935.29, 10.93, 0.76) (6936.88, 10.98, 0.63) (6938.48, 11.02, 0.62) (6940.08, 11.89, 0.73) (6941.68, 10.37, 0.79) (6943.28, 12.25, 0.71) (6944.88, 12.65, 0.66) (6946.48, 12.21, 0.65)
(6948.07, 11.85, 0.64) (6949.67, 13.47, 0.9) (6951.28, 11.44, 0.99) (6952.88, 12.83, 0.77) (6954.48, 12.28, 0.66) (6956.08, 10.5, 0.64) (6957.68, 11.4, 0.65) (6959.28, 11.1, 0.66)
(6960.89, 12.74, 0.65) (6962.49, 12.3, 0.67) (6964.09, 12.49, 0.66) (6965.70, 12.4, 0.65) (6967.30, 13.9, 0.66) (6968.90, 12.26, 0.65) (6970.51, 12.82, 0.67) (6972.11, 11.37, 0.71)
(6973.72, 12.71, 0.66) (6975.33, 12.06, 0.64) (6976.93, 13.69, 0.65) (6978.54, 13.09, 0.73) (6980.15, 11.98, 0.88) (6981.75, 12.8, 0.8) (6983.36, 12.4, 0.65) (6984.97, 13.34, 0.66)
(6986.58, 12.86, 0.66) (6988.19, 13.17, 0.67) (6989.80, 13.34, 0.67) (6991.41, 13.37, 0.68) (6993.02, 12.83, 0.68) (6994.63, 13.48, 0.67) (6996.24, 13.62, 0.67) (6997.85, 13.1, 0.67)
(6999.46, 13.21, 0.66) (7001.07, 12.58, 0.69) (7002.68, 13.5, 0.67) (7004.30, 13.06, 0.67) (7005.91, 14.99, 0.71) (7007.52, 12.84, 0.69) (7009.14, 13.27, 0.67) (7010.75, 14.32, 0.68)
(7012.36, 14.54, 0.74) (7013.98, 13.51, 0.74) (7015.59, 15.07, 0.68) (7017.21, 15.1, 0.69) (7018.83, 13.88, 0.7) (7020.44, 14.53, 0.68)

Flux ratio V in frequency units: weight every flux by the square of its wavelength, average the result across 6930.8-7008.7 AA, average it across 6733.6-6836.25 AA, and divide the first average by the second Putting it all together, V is 1.7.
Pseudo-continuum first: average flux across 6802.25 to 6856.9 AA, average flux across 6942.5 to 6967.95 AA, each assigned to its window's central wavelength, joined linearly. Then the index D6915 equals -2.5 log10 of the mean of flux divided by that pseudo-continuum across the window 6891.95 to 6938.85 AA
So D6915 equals 0.14 mag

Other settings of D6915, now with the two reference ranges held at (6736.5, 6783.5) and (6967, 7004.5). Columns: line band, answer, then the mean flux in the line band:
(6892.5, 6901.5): 0.25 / 8.69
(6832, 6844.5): 0.16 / 8.24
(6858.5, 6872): 0.27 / 7.91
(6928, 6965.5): 0.04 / 11.6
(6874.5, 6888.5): 0.26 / 8.32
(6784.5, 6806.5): 0.17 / 7.33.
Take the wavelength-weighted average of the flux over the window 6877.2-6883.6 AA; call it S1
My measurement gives 8.33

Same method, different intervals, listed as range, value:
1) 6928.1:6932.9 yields 10.3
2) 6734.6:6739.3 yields 7.25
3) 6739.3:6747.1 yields 7.84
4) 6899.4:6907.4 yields 8.72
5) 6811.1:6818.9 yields 7.81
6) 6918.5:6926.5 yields 9.28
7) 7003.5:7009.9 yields 13.5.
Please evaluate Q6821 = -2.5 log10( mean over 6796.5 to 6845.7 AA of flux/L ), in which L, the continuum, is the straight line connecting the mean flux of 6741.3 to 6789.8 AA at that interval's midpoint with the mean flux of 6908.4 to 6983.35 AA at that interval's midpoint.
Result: 0.111 mag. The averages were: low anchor 7.66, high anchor 11.4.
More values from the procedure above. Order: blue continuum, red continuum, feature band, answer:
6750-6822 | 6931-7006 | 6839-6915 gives 0.19 mag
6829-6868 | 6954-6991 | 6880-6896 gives 0.13 mag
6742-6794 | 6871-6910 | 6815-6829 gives 0.04 mag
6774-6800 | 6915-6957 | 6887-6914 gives 0.13 mag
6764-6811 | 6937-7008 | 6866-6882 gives 0.23 mag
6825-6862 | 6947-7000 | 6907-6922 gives 0.09 mag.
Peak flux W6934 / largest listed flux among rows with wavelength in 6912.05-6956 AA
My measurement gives 13.47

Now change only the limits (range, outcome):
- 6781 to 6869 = 9.801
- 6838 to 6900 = 10.71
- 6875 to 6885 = 8.962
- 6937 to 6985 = 13.9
